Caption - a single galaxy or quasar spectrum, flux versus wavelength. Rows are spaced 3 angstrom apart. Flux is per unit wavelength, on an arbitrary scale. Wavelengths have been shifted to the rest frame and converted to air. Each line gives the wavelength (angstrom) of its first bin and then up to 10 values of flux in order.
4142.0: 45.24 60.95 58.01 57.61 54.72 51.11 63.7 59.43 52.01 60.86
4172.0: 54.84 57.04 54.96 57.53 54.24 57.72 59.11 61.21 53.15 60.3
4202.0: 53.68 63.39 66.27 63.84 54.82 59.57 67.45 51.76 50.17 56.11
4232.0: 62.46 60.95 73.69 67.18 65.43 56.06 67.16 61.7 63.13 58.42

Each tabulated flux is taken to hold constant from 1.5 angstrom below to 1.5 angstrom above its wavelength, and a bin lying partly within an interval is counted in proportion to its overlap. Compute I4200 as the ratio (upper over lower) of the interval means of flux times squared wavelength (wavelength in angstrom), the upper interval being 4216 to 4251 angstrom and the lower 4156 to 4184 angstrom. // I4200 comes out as 1.1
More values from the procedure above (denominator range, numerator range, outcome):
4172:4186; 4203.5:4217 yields 1.12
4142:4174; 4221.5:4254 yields 1.12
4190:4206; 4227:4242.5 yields 1.11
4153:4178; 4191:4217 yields 1.07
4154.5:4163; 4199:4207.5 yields 1.06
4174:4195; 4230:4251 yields 1.15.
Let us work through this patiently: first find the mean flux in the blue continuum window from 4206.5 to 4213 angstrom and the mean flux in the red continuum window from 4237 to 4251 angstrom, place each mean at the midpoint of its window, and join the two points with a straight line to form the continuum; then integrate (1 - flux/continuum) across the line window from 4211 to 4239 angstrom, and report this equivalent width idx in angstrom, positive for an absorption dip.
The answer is 2.26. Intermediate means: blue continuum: 64.3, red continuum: 65.6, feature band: 59.6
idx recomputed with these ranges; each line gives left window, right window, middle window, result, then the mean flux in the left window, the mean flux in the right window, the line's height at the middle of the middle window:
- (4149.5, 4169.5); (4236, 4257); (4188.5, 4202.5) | 0.56 angstrom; 56.9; 64.9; 60.2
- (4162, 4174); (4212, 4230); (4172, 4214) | -1.19 angstrom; 56.7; 56.9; 56.8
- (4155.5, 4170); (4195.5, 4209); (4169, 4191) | 0.59 angstrom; 57.3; 59.6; 58.3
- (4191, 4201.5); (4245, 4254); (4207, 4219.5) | -0.49 angstrom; 57.8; 61.8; 59.1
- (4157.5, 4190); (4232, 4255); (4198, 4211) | -0.19 angstrom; 57.1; 64.4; 60.3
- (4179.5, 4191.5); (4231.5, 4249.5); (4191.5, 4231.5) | 1.25 angstrom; 57.1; 64.6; 60.7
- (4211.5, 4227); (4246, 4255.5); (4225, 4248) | -0.71 angstrom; 57.4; 62.1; 60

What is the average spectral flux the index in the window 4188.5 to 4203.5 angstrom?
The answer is 57.5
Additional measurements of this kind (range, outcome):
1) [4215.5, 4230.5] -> 57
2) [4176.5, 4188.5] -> 56.1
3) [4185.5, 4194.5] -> 59.3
